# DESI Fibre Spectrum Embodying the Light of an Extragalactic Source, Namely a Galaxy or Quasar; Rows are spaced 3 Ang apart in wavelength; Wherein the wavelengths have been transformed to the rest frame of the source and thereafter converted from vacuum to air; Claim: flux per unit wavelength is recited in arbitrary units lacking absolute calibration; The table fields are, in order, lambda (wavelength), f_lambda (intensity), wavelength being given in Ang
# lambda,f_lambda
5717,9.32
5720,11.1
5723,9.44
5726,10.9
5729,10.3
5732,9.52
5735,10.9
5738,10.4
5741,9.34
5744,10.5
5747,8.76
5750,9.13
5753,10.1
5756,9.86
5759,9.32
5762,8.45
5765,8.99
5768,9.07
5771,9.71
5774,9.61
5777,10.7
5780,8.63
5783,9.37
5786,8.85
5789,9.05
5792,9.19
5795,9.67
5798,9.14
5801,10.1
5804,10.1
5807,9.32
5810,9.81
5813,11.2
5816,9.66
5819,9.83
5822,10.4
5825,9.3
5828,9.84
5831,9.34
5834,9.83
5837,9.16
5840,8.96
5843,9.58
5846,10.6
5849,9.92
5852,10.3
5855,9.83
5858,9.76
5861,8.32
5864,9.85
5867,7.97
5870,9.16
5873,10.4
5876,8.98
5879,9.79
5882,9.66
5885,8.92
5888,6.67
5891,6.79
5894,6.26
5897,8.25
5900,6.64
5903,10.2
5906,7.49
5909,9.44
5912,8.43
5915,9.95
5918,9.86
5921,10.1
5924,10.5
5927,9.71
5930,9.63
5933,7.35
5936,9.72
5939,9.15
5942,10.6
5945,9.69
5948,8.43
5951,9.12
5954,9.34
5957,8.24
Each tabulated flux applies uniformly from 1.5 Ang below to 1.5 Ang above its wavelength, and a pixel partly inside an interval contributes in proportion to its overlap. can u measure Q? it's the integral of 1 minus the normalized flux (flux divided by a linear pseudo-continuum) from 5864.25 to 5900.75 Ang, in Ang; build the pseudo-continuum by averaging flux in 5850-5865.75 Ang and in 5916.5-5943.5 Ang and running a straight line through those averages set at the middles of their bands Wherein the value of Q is 4.7 Ang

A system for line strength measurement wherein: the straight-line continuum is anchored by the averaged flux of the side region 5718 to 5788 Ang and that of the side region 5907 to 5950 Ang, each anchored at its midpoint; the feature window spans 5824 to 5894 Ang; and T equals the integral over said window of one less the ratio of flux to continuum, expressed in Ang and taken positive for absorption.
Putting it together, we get 2.54 Ang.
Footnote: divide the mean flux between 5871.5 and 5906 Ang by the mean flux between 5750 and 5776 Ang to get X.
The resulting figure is 0.9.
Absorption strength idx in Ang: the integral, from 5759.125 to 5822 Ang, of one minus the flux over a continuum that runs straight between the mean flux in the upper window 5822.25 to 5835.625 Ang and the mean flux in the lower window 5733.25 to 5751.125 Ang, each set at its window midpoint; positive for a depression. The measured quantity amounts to 1.3 Ang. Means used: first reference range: 9.85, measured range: 9.54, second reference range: 9.65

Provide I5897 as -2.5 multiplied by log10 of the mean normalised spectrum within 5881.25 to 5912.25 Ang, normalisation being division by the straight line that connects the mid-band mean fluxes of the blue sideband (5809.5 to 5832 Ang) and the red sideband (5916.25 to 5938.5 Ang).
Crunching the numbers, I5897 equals 0.20 mag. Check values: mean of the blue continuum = 9.94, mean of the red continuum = 9.54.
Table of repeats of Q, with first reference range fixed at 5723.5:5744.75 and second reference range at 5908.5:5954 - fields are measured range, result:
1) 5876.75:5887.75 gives 0.60 Ang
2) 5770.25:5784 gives 0.61 Ang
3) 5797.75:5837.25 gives 0.25 Ang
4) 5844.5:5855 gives -0.48 Ang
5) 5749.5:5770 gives 1.67 Ang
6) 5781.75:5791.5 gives 0.89 Ang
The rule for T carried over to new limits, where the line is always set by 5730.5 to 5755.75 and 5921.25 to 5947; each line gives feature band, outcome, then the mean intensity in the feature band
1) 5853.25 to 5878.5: 0.9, 9.31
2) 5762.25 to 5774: 0.7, 9.22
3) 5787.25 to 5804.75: 0.4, 9.51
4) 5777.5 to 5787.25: 0.6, 9.13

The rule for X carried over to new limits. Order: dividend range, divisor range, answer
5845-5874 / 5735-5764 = 1.00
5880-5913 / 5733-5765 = 0.84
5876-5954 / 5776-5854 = 0.92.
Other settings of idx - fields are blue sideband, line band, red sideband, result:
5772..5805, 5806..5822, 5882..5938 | -1.2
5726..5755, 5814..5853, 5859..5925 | -2.2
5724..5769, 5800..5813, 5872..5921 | -1.0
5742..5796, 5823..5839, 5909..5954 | -0.2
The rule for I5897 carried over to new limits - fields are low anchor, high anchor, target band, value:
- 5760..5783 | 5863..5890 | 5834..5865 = -0.07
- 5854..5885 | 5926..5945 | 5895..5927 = 0.03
